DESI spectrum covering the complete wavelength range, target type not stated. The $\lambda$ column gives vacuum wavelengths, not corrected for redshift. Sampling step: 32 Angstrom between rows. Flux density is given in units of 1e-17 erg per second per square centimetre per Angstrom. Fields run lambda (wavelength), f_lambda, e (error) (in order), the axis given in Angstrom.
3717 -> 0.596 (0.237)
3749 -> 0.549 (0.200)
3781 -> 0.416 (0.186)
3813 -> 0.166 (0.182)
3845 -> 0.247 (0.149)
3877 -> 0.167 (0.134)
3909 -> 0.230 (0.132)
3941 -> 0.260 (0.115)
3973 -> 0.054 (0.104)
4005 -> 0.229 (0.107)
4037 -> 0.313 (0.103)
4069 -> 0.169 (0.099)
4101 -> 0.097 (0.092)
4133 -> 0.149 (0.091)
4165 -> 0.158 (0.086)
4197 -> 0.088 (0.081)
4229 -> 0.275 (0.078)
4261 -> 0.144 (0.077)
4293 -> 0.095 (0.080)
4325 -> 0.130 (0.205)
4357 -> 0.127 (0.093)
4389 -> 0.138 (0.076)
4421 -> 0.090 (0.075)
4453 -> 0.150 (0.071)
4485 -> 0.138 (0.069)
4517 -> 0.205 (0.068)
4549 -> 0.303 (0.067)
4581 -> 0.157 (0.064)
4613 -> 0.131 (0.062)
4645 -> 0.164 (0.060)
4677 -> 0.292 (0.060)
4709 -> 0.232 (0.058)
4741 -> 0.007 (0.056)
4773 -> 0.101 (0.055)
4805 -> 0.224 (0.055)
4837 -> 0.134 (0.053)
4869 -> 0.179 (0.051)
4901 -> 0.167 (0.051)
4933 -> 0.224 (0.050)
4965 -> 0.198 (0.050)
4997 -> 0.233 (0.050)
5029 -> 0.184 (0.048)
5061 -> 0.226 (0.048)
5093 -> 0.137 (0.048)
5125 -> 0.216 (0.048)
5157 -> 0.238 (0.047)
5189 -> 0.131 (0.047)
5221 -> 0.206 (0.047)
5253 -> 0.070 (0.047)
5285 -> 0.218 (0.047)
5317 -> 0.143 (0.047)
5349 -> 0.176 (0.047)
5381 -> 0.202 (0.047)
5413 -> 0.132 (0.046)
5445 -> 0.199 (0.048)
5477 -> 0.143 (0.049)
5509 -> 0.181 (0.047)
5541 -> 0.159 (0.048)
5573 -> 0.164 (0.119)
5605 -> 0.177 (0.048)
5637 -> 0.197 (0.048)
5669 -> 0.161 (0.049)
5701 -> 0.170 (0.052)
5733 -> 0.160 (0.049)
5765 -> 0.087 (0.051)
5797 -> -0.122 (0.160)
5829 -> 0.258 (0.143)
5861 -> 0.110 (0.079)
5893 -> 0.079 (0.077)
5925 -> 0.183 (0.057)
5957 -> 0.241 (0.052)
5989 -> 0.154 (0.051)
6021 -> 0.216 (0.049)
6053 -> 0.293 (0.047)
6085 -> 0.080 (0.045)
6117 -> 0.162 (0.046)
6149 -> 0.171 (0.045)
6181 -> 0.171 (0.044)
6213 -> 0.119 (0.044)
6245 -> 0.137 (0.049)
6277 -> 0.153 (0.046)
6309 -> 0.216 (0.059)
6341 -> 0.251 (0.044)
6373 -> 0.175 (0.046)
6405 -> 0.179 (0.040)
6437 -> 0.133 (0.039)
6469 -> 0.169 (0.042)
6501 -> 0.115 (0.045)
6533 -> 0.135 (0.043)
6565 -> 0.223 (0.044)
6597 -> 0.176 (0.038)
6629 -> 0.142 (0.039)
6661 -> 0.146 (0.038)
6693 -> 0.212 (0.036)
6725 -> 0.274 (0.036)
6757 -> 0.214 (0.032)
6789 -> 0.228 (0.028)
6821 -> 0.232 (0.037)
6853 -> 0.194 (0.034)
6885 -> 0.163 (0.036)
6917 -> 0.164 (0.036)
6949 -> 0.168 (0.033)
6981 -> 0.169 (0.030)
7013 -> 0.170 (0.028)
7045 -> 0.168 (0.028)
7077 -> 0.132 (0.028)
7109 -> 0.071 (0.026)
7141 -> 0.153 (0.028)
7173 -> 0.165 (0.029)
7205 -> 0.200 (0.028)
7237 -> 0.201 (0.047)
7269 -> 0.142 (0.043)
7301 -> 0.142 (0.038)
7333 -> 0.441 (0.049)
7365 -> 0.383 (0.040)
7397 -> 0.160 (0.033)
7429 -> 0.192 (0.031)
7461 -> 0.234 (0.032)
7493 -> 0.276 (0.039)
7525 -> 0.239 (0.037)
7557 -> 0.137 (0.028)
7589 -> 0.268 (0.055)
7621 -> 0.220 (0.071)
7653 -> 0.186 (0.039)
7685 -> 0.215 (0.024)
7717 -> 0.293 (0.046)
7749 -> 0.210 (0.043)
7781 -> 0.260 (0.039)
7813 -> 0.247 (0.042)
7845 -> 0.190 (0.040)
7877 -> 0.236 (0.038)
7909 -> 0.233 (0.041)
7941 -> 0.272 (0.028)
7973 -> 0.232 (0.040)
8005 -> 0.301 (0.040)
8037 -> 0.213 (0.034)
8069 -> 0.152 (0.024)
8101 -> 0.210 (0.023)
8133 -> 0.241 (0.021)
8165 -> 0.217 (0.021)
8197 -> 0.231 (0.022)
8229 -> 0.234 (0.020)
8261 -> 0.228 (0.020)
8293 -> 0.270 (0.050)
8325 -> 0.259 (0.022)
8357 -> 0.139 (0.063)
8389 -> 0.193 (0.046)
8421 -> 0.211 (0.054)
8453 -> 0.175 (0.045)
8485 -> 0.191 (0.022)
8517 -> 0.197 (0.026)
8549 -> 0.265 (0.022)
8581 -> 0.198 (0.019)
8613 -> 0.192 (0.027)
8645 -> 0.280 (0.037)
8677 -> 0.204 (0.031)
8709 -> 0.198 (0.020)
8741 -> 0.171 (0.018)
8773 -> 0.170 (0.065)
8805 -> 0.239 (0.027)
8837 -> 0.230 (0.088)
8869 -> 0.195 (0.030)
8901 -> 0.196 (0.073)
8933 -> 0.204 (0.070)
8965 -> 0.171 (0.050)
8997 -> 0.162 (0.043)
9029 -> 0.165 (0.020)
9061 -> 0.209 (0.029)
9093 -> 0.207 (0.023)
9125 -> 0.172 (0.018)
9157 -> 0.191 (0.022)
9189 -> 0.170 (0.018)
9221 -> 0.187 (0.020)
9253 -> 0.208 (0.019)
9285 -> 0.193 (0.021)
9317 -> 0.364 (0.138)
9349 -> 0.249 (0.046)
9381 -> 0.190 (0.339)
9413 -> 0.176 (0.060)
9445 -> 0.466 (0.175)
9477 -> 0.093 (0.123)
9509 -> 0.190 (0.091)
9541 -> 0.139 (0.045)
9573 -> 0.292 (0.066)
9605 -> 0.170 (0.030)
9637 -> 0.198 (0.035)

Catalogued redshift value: 0.971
